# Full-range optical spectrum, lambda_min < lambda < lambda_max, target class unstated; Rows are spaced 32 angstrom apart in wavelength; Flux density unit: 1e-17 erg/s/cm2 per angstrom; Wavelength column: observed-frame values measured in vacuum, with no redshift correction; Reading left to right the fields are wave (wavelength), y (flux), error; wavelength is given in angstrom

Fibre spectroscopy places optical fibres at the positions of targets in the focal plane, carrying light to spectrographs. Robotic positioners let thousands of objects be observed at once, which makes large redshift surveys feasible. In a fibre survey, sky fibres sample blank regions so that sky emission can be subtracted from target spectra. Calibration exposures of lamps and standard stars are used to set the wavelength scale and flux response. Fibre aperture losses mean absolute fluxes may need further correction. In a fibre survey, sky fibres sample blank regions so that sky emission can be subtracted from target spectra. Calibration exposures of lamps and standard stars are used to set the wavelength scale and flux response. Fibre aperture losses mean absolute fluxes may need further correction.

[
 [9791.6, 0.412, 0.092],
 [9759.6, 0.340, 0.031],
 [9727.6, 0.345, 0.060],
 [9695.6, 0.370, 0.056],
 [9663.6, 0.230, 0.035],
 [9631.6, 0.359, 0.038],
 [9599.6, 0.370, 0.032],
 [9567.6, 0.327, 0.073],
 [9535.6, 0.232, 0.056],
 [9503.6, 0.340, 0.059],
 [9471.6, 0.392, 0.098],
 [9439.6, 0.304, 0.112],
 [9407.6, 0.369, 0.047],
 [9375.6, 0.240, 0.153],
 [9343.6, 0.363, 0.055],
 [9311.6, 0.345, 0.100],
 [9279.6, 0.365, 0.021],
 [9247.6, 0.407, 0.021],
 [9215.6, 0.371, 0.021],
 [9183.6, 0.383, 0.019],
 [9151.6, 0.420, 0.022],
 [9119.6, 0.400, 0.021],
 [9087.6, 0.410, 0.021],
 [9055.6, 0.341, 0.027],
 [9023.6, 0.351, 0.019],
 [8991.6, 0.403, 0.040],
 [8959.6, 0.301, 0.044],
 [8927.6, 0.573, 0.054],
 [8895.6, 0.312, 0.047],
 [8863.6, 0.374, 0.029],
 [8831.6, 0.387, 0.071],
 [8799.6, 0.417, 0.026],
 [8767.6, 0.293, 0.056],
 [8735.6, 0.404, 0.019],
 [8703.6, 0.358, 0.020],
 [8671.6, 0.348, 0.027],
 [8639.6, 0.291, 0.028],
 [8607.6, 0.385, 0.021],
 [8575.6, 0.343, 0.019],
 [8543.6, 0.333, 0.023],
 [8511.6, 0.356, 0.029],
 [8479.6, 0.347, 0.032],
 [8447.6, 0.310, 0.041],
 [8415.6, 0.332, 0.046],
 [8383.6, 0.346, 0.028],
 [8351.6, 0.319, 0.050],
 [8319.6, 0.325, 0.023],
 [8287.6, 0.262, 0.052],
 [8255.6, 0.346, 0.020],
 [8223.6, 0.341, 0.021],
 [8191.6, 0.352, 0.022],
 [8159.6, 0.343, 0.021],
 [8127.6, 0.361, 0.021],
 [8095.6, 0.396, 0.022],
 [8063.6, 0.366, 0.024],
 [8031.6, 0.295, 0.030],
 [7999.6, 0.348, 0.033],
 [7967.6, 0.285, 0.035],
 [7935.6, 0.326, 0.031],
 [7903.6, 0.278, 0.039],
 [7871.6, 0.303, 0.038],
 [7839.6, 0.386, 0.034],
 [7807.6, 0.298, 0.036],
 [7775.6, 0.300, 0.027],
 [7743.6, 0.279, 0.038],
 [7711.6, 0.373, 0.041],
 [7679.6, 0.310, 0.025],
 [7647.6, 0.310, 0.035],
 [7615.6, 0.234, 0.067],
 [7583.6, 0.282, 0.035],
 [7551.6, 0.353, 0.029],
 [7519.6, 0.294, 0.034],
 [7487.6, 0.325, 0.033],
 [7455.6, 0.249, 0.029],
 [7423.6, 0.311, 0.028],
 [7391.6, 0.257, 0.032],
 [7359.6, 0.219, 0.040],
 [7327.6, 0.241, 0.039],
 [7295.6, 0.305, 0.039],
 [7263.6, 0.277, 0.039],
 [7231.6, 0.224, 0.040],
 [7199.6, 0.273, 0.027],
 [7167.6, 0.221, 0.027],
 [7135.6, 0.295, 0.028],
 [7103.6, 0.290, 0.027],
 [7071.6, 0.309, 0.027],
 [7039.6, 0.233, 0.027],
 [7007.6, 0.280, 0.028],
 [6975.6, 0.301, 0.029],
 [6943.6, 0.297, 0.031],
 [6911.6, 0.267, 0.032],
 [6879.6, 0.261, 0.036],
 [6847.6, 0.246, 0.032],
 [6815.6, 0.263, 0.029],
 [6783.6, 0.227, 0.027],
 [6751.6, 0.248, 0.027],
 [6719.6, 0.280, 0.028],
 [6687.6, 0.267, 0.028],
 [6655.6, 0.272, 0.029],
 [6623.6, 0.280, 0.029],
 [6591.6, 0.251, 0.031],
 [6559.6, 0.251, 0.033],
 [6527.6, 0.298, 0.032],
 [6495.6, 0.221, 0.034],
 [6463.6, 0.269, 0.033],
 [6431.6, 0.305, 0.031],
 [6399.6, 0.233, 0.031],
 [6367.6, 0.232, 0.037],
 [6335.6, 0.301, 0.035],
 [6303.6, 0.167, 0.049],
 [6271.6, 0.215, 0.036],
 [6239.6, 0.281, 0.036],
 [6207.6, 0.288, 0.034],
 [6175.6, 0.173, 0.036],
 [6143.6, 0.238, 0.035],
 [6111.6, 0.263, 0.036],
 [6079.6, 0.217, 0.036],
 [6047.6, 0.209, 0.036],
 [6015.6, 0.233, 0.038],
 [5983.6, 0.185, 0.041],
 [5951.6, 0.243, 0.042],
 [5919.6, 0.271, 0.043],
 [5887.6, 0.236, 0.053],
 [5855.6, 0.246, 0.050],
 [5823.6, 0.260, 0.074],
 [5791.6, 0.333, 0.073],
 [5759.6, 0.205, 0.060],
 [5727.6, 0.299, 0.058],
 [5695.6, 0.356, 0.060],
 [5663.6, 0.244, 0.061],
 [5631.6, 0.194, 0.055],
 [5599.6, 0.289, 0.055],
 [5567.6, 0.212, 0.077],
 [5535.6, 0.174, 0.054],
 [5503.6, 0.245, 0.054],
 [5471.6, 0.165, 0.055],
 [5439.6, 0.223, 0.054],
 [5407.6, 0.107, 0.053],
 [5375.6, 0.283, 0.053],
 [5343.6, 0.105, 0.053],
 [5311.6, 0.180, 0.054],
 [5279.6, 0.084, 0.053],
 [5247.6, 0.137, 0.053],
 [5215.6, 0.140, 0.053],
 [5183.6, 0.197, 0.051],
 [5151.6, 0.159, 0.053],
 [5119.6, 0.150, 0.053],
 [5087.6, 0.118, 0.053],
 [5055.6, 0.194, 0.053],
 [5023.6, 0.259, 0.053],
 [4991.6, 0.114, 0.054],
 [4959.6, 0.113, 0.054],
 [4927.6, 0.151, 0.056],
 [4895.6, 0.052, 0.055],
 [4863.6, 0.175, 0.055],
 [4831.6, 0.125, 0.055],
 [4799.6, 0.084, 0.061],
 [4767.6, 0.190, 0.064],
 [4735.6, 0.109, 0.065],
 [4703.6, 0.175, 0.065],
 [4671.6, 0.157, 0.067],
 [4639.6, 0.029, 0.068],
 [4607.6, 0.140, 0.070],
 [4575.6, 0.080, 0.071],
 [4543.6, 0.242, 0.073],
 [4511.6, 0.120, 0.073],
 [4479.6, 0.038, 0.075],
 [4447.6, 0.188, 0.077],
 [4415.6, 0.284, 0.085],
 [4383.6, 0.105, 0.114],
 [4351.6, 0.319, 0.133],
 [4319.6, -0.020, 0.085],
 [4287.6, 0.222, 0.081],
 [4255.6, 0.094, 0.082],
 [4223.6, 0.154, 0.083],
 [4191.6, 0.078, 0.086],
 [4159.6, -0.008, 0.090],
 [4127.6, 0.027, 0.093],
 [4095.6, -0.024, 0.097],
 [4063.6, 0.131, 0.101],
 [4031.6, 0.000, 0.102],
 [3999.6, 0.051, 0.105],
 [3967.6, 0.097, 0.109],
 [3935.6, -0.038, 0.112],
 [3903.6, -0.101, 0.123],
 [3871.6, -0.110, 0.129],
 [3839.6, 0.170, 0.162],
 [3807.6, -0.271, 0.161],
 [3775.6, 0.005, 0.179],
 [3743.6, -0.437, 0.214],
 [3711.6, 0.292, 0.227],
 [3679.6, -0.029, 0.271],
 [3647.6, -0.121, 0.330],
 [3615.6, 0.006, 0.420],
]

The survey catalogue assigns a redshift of 1.023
